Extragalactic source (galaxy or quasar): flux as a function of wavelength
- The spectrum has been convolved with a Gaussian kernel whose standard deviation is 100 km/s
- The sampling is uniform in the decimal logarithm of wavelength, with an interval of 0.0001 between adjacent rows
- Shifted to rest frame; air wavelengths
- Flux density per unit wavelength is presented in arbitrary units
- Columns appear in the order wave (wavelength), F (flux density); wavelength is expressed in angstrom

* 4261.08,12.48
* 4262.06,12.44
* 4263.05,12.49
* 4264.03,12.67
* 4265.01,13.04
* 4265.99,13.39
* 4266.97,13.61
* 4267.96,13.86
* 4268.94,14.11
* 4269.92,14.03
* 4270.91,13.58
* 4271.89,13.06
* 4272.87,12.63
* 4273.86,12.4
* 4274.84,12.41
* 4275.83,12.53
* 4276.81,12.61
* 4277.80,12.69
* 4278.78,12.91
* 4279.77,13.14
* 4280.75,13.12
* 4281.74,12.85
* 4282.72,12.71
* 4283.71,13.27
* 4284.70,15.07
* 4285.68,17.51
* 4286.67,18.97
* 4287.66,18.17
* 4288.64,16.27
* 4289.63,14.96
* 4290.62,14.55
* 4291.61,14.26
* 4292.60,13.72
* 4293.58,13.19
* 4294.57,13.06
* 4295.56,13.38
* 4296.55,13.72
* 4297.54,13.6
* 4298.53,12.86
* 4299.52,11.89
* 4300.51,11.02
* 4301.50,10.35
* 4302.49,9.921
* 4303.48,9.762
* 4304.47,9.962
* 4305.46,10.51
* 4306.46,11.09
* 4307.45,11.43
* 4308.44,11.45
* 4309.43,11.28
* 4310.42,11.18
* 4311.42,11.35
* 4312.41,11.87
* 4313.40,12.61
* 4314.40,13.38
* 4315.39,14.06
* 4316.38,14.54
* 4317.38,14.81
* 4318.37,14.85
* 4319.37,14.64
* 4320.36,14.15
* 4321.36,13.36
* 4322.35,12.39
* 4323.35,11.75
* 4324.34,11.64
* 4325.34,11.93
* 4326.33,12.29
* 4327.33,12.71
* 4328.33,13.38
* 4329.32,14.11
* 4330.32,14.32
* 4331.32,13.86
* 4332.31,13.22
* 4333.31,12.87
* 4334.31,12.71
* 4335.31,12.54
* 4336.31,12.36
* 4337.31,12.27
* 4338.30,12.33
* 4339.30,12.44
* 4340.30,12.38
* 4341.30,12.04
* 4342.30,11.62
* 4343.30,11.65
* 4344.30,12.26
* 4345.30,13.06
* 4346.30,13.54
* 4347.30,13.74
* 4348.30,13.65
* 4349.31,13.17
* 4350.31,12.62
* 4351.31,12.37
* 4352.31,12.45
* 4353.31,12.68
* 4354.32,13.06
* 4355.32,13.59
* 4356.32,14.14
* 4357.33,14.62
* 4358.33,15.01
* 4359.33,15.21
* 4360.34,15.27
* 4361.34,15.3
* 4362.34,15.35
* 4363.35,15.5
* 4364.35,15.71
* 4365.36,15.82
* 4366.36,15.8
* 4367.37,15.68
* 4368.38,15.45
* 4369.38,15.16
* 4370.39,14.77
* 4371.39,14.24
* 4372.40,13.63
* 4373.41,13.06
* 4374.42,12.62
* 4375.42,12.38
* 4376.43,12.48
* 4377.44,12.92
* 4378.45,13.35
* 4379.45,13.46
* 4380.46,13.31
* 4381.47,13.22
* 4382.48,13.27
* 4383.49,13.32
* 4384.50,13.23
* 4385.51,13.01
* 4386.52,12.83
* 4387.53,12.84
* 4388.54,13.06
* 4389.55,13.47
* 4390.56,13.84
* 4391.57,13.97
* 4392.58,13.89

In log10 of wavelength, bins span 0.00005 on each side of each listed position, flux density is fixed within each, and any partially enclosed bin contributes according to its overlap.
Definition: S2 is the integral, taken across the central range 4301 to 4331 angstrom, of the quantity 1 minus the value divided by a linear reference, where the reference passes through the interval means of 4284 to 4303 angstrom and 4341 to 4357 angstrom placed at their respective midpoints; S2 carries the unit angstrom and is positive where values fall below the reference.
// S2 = 2.6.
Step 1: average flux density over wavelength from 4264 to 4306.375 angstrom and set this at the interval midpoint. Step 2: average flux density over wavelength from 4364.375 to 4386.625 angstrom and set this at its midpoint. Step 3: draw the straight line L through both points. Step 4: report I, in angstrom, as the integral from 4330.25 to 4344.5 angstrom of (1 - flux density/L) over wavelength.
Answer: 1.1 angstrom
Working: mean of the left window 13.3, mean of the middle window 12.5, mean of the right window 13.8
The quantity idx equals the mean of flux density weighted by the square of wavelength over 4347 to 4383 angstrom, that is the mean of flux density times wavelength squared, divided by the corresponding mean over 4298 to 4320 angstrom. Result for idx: 1.19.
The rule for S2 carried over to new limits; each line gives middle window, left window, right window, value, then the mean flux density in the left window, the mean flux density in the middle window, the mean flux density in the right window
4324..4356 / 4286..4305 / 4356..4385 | 2.5 angstrom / 13.4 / 12.8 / 14.2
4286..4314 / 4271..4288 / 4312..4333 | 1.8 angstrom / 13.8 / 12.8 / 13.3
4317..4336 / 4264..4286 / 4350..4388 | 0.6 angstrom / 13.3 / 13.2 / 13.9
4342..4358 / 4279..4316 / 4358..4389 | 0.8 angstrom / 13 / 13.1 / 14.1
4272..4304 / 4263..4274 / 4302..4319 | -1.8 angstrom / 13.3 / 13.4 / 12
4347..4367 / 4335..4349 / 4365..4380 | -1.4 angstrom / 12.6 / 14.3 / 14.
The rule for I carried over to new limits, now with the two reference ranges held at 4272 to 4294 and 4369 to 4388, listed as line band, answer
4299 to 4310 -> 2.5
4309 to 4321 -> 0.5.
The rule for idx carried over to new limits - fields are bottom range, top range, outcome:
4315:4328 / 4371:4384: 1.01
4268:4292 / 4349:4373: 1.07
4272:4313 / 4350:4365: 1.14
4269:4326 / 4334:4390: 1.07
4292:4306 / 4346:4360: 1.17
